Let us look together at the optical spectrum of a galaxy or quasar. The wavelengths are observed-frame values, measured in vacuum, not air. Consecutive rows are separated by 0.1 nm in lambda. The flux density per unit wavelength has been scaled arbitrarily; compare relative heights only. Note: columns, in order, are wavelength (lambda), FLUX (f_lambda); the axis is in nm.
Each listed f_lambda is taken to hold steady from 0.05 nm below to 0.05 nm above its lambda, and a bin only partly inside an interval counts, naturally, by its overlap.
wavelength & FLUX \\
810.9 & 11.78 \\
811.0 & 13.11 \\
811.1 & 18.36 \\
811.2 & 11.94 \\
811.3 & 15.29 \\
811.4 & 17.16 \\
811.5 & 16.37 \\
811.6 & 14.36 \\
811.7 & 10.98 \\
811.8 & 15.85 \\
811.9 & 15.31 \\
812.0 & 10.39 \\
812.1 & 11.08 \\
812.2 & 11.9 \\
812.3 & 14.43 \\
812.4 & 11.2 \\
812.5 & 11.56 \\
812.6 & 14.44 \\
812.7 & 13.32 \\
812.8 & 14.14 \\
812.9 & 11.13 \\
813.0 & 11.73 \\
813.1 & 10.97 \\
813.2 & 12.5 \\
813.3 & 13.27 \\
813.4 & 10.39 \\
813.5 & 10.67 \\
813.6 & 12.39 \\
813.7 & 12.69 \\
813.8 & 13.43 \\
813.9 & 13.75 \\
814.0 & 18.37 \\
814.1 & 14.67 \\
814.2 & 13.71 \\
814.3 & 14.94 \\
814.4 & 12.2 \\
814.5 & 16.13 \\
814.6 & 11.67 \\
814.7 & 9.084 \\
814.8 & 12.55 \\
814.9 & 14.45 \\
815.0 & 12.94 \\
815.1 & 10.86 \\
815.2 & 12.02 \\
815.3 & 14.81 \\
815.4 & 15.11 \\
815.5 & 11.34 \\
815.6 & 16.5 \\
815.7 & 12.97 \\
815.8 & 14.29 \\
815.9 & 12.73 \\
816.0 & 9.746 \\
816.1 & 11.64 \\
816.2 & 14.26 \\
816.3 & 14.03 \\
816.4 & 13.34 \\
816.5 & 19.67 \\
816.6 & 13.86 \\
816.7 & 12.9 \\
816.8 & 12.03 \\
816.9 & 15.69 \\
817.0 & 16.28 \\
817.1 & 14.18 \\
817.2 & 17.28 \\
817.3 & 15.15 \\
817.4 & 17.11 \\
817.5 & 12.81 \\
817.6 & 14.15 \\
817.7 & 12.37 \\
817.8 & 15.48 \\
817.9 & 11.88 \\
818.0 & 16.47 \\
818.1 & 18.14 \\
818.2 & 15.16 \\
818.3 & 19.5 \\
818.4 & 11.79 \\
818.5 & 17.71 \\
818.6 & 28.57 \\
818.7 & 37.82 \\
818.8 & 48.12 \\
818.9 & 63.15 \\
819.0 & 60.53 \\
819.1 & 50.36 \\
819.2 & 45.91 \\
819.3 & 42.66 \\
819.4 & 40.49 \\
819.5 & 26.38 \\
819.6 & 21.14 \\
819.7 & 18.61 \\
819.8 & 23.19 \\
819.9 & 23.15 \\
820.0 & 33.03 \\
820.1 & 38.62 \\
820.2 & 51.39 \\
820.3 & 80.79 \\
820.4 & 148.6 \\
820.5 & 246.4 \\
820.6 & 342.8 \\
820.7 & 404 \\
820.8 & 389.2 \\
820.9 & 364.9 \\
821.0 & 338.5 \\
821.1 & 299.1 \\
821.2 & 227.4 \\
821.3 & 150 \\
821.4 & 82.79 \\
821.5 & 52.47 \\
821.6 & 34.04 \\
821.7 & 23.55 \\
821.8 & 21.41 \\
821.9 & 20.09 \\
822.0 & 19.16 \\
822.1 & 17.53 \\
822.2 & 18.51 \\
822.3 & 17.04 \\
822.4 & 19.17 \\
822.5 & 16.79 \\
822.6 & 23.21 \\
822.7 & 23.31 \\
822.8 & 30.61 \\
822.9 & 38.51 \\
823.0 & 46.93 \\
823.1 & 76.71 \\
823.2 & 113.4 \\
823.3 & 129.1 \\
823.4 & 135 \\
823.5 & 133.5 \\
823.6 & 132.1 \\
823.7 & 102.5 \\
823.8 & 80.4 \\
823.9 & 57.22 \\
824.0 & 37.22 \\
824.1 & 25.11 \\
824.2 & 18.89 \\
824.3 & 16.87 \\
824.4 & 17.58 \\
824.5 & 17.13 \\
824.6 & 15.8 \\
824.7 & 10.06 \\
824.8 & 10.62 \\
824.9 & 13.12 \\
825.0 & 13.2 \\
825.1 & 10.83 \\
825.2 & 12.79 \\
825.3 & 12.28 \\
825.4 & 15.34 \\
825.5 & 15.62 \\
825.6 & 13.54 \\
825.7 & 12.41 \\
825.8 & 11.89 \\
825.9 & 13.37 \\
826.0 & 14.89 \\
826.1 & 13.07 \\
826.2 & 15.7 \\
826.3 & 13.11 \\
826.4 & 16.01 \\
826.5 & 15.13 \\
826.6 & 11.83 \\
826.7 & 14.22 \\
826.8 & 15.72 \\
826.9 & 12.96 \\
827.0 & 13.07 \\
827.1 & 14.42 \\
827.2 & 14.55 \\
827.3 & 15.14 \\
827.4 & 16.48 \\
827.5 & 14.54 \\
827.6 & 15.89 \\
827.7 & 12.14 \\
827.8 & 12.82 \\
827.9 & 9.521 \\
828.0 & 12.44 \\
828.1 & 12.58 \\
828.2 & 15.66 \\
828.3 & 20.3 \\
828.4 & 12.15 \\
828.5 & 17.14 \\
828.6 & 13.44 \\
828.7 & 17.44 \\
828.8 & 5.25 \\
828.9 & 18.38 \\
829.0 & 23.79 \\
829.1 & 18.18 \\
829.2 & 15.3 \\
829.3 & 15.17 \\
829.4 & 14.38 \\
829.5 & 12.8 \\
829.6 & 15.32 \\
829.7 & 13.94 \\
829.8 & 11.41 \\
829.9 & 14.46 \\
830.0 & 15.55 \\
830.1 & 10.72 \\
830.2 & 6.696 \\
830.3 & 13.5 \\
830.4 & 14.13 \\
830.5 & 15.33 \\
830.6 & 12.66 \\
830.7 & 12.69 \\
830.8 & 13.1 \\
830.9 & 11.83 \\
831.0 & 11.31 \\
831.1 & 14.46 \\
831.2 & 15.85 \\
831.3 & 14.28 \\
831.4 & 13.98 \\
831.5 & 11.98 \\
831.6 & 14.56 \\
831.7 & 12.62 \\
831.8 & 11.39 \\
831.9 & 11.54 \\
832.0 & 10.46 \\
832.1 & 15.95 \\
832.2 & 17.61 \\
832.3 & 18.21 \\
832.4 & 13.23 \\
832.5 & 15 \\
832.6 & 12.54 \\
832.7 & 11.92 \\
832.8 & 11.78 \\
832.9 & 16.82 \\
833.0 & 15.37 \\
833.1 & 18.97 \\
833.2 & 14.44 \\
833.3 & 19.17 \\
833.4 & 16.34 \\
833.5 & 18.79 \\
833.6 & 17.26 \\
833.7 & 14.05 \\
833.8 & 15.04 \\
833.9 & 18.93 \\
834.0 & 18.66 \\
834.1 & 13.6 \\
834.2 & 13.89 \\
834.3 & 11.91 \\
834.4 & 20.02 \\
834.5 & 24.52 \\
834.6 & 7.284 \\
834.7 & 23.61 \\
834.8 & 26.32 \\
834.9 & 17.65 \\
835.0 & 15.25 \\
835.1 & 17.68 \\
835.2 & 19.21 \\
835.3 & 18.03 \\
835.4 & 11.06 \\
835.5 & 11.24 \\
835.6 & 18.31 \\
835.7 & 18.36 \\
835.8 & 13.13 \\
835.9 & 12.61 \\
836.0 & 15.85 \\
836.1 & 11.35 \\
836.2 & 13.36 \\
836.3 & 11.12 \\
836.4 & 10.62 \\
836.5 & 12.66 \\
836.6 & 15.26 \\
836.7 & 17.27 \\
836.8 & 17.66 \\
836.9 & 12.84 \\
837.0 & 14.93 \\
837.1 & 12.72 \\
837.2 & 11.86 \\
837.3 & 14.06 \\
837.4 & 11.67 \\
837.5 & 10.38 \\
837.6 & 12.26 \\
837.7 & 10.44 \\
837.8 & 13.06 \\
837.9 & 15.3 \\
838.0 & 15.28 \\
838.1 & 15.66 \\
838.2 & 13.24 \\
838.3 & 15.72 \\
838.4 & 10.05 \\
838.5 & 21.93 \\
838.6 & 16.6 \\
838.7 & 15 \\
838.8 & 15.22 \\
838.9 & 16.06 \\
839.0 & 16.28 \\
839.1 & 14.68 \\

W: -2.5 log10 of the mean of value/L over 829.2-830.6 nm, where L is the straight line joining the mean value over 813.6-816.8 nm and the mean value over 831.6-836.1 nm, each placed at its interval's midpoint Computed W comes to 0.14 mag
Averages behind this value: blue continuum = 13.5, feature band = 13.4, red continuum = 15.7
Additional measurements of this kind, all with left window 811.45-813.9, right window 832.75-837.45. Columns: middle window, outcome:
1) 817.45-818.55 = -0.13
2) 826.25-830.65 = 0.04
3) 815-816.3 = 0.00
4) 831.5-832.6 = 0.10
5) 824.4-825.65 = 0.06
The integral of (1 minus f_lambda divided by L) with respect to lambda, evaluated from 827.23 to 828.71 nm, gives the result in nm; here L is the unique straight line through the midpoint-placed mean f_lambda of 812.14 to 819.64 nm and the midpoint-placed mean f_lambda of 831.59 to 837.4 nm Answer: 0.16 nm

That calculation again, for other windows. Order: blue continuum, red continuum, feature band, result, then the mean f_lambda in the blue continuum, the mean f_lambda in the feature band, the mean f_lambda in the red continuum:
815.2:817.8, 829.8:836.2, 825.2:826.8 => 0.08 nm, 14.2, 13.9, 14.9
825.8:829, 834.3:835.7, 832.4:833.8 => 0.11 nm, 14.3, 15.5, 17.5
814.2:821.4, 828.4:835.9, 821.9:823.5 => -0.25 nm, 59.7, 50.1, 15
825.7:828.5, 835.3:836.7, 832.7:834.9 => -0.49 nm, 14.1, 16.9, 13.8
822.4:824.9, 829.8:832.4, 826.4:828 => 0.95 nm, 53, 13.9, 13.4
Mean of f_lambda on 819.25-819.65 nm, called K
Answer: 32.7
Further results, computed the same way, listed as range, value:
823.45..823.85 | 112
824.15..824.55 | 17.6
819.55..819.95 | 21.5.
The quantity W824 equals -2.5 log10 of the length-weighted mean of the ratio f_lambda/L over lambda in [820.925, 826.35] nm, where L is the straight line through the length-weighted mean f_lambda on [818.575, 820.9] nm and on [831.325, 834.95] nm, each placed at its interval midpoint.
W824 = 0.49 mag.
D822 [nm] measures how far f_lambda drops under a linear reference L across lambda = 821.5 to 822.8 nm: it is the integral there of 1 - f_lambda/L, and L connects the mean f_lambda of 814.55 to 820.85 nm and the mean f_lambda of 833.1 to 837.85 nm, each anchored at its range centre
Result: 0.514 nm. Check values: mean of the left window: 44.9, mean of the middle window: 22.7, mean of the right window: 15.3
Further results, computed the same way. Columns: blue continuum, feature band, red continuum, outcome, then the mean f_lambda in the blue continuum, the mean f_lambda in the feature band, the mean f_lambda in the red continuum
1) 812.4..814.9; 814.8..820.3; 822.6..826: 0.51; 12.9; 22.4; 42.1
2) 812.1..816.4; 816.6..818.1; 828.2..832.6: -0.17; 13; 14.7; 14.1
